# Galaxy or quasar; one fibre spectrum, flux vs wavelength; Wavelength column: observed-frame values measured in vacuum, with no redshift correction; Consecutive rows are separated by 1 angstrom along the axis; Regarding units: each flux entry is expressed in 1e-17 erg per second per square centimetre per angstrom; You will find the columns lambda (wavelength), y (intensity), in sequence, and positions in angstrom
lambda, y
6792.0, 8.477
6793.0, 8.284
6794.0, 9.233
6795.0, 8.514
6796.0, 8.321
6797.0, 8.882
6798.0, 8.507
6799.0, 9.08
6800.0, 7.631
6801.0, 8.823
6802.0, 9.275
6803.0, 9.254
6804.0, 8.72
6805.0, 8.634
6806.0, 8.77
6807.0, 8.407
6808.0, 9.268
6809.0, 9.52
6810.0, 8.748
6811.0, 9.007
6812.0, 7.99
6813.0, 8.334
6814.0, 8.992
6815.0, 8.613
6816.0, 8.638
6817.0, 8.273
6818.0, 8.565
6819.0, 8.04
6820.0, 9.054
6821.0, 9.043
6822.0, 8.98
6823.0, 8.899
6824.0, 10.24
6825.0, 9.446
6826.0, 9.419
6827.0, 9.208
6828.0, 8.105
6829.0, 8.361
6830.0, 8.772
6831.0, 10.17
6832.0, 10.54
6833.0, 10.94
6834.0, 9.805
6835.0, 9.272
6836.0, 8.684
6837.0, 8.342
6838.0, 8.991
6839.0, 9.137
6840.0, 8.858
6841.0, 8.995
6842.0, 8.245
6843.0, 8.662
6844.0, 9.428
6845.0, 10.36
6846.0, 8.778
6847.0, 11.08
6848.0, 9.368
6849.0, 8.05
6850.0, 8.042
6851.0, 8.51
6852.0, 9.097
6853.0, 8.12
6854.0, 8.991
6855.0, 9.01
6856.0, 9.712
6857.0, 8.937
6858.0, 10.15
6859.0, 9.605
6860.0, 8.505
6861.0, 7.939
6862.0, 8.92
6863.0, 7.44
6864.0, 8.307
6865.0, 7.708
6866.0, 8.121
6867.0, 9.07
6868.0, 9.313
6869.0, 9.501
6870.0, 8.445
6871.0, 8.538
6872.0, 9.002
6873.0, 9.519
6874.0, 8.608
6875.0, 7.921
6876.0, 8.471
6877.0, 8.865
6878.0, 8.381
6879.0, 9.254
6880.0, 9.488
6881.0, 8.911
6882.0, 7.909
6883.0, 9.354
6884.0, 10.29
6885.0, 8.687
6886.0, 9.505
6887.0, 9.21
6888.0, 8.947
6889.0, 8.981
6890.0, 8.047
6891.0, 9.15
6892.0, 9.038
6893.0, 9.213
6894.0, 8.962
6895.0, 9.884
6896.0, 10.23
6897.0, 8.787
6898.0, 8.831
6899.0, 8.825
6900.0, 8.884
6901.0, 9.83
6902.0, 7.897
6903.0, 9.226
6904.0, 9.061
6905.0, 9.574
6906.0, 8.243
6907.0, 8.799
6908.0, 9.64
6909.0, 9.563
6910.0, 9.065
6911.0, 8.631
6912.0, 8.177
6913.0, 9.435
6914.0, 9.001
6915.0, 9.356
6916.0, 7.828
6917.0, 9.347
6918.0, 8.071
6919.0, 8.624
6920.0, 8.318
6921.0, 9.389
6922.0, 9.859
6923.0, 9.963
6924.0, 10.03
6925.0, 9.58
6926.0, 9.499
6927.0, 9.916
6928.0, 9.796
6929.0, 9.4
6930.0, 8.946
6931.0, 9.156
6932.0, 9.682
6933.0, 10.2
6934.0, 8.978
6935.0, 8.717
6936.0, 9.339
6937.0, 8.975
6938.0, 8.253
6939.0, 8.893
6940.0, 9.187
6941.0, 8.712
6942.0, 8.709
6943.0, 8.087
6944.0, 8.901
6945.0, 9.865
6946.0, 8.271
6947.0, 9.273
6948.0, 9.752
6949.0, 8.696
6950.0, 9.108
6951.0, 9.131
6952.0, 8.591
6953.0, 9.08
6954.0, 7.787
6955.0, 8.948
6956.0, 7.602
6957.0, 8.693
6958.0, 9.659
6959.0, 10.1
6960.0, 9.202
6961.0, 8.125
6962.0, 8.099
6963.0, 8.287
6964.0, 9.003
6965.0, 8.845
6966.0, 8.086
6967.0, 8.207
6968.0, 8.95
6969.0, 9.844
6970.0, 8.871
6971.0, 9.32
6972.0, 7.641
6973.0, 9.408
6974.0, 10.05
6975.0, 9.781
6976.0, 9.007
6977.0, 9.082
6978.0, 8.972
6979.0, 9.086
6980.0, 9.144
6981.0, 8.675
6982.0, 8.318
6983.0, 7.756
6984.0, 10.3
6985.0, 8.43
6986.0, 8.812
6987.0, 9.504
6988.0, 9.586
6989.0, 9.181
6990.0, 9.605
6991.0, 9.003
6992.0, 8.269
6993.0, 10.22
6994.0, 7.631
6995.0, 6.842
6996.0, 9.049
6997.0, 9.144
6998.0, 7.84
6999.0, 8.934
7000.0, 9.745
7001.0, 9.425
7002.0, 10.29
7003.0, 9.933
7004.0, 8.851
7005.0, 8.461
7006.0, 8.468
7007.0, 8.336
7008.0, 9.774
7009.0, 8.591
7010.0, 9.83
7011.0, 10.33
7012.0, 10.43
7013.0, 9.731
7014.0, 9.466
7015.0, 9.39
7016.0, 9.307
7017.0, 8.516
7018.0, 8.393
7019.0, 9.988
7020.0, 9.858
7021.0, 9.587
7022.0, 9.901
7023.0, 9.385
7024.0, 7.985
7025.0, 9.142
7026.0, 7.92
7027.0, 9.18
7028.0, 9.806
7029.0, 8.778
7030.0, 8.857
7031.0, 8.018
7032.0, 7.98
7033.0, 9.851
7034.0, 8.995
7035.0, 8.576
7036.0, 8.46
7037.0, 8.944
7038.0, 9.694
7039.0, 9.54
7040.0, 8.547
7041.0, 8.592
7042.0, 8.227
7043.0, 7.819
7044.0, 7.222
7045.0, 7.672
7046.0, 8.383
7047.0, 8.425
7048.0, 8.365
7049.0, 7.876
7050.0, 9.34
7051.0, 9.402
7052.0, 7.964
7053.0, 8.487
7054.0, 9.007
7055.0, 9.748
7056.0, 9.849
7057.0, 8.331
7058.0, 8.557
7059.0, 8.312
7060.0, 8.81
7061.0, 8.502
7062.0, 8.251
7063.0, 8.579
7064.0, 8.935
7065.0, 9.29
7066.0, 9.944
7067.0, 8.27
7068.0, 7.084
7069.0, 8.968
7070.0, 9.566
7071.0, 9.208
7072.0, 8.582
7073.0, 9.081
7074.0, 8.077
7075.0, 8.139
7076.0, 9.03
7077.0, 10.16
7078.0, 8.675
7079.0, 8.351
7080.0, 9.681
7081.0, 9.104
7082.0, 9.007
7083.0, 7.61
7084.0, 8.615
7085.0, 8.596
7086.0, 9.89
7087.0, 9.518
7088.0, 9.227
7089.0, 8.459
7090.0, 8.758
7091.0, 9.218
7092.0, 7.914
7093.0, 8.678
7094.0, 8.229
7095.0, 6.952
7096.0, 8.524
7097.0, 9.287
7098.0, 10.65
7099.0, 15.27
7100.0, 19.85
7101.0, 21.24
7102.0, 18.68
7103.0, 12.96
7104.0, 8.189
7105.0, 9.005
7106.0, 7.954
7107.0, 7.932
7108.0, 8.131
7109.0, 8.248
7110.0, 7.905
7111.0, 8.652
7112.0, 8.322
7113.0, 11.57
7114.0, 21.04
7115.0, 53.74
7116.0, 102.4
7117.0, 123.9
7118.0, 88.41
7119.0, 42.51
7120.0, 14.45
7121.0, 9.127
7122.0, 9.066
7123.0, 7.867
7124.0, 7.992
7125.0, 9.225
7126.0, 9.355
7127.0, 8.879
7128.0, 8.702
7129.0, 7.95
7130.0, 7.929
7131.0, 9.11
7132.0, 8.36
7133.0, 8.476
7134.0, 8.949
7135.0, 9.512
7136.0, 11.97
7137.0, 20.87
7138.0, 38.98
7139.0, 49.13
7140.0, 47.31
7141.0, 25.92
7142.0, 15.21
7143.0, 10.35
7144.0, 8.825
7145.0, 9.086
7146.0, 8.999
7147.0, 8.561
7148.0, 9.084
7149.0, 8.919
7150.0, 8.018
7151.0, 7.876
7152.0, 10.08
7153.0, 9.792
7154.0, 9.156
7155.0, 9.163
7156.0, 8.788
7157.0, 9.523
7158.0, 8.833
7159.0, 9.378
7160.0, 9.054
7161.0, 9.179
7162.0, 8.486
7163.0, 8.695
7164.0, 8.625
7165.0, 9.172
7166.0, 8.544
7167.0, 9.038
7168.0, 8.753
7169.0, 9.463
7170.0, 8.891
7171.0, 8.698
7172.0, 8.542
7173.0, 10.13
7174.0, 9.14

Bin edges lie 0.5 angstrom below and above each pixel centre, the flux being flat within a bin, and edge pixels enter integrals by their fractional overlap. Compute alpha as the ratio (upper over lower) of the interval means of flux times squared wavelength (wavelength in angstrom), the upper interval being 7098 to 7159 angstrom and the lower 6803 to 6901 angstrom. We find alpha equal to 2.21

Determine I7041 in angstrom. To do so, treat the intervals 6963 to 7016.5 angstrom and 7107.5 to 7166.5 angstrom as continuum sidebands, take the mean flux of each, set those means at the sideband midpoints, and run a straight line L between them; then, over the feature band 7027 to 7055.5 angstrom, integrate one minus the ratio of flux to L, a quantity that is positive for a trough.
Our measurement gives 8.1 angstrom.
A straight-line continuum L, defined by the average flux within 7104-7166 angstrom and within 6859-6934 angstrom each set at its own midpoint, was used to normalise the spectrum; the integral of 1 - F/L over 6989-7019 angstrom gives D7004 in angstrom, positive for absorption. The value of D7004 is 8.6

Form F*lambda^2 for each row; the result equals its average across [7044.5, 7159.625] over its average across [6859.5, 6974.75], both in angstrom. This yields 1.6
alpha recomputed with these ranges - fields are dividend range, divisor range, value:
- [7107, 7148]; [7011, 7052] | 2.52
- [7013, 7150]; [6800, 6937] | 1.54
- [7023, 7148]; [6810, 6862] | 1.60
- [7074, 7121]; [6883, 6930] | 2.07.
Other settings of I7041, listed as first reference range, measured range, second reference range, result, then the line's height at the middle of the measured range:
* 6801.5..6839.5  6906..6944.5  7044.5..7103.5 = 0.5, 9.22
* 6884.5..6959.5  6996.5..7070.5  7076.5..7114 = 6.2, 9.74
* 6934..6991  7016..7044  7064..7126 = 7.8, 12.4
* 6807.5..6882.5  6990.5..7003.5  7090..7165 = 4.1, 13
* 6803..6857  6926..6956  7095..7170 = 7.0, 11.8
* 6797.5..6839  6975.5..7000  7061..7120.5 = 8.2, 13.3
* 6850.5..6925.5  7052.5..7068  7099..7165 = 6.4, 15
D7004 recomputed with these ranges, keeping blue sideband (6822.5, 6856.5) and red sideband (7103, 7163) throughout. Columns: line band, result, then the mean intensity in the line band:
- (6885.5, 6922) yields 6.72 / 9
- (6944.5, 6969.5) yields 7.43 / 8.85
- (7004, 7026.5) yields 8.00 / 9.21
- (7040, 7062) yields 9.80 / 8.51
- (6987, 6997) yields 3.48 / 8.87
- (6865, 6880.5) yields 2.05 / 8.8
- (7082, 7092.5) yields 4.87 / 8.79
